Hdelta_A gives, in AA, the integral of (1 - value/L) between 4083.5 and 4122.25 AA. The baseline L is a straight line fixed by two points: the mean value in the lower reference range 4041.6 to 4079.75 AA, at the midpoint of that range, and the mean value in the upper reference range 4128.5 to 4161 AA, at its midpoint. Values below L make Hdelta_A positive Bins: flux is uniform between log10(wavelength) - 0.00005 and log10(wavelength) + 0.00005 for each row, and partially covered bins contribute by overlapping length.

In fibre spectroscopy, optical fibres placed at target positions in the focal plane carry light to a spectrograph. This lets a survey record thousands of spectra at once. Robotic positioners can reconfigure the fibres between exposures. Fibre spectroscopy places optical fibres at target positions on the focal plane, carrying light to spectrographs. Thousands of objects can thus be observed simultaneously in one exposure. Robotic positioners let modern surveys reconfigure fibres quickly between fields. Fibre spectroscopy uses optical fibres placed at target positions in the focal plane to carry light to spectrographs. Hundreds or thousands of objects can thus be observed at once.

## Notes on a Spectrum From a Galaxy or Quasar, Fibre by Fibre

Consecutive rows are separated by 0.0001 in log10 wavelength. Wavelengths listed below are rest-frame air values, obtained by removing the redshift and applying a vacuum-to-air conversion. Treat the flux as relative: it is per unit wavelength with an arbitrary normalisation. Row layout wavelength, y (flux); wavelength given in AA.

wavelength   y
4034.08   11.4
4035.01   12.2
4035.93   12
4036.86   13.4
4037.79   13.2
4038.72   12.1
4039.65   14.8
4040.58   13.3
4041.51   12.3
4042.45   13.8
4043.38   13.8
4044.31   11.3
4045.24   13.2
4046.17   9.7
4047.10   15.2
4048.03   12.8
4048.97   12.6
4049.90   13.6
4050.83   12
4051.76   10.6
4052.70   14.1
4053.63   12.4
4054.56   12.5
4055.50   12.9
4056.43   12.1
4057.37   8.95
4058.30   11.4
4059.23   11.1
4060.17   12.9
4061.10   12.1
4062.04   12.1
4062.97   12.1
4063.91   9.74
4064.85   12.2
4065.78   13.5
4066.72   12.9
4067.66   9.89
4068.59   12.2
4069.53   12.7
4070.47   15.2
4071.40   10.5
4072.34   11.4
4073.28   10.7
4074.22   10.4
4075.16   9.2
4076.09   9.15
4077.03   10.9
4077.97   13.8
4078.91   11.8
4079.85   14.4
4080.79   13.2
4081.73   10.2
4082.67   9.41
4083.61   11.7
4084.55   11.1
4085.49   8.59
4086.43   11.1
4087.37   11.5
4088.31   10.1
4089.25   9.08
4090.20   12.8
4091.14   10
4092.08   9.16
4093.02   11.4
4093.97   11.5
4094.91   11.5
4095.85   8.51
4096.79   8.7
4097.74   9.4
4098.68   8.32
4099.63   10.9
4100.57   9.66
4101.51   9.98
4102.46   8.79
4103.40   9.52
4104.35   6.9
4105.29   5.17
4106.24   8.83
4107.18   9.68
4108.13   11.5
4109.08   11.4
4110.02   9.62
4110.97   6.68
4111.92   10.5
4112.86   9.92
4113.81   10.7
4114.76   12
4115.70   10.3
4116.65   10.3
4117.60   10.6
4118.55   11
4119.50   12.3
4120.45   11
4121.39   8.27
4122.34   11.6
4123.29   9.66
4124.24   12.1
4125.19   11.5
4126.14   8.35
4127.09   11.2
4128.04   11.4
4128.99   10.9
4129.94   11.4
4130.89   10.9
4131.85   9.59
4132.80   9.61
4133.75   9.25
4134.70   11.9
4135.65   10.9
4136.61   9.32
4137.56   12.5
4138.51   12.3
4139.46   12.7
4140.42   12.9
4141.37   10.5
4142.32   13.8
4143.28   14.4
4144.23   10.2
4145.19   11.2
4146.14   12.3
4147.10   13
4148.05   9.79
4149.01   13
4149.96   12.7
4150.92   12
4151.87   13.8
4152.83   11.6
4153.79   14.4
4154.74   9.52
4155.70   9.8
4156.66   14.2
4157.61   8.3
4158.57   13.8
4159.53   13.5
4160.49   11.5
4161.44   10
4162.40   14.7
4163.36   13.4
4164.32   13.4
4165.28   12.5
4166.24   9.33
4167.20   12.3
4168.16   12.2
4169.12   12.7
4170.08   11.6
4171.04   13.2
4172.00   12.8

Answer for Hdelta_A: 6.1 AA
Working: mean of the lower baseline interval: 12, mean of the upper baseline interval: 11.7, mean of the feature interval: 10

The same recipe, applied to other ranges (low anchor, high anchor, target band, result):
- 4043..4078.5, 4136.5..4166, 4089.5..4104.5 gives 2.7 AA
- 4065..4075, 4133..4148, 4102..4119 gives 3.1 AA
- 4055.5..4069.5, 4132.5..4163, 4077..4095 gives 0.9 AA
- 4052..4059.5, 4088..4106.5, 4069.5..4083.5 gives -1.0 AA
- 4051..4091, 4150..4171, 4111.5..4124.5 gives 1.3 AA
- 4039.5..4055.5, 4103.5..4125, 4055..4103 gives 1.9 AA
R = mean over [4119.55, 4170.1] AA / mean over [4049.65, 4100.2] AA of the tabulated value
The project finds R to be 1.03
